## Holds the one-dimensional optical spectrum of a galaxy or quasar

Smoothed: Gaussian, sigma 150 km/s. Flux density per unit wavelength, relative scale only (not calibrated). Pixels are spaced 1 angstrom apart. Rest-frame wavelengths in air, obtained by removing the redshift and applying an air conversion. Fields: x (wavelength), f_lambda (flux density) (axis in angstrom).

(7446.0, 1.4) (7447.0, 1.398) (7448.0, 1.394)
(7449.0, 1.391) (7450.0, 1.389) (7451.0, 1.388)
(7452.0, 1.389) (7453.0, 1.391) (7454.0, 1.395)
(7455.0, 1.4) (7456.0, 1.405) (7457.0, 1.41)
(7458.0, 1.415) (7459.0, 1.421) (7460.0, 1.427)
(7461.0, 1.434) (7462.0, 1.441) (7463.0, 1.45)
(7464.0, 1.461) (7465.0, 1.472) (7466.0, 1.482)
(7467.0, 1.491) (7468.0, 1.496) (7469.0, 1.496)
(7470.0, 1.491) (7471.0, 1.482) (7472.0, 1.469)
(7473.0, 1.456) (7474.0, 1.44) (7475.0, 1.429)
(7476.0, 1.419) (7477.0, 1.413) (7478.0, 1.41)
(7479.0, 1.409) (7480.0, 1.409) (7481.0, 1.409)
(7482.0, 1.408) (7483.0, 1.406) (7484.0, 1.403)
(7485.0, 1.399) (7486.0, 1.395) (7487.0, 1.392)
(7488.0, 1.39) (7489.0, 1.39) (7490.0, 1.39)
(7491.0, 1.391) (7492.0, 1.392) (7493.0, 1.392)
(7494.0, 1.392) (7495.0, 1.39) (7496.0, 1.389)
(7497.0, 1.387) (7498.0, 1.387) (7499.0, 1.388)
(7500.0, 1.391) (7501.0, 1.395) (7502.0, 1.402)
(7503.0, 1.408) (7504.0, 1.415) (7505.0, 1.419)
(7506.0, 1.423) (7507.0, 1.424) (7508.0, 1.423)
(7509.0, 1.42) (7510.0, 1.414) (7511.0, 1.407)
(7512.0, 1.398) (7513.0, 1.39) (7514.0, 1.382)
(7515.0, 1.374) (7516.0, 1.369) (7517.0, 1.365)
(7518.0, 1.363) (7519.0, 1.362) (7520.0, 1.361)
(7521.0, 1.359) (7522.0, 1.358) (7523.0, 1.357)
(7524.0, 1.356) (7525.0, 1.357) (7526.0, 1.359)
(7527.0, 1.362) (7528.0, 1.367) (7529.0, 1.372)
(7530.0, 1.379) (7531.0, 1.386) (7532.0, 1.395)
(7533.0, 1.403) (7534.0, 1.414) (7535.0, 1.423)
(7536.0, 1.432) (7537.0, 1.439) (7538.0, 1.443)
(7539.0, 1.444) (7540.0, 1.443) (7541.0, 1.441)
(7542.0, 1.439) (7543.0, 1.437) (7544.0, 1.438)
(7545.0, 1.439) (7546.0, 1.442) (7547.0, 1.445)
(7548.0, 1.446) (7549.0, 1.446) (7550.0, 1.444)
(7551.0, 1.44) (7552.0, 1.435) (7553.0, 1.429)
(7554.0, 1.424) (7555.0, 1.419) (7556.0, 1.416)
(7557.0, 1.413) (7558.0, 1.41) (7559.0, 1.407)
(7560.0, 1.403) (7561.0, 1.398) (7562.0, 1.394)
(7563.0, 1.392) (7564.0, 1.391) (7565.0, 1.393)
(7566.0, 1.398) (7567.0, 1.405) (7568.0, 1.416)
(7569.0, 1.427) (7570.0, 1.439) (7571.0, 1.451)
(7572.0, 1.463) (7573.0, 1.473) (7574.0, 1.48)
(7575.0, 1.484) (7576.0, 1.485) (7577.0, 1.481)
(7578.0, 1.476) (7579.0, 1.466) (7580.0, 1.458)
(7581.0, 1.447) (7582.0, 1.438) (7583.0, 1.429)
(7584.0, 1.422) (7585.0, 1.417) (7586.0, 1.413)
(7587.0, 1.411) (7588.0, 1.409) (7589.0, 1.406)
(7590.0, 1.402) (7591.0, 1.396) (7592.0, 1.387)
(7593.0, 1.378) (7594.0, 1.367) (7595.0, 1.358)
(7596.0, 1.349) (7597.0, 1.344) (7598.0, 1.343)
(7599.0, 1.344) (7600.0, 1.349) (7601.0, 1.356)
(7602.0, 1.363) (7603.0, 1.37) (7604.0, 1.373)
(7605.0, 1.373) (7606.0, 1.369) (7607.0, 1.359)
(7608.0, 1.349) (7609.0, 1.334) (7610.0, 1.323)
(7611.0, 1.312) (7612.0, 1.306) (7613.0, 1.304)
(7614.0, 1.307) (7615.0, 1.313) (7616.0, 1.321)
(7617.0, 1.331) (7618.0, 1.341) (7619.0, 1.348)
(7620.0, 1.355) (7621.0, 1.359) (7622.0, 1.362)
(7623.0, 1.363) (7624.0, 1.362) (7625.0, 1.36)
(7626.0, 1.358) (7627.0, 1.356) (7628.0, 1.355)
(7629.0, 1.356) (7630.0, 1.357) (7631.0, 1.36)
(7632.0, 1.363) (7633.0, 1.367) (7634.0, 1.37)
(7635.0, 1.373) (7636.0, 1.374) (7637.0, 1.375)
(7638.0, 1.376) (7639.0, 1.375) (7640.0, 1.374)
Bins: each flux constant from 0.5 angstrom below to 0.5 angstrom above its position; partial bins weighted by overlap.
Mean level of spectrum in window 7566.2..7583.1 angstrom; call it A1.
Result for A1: 1.45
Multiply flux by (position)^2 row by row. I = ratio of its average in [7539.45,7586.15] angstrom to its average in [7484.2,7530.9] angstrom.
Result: 1.0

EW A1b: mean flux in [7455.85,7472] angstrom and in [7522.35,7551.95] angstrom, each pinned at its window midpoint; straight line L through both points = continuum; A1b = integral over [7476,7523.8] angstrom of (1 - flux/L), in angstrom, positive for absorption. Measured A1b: 1.4 angstrom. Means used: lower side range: 1.46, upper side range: 1.41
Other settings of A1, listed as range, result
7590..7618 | 1.35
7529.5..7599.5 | 1.42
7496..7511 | 1.41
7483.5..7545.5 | 1.4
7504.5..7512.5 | 1.42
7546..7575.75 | 1.43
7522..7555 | 1.41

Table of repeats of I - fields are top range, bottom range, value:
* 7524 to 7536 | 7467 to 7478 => 0.96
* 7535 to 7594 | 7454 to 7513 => 1.03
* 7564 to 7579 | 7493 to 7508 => 1.05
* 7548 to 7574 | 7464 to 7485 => 1.01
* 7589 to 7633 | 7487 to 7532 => 1.00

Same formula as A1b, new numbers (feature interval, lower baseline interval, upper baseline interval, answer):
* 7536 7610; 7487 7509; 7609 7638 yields -2.4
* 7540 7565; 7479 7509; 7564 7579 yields 0.2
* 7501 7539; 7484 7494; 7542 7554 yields 0.7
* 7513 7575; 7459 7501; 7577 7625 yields -0.6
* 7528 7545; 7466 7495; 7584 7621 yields -0.3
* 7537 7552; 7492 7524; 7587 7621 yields -0.7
